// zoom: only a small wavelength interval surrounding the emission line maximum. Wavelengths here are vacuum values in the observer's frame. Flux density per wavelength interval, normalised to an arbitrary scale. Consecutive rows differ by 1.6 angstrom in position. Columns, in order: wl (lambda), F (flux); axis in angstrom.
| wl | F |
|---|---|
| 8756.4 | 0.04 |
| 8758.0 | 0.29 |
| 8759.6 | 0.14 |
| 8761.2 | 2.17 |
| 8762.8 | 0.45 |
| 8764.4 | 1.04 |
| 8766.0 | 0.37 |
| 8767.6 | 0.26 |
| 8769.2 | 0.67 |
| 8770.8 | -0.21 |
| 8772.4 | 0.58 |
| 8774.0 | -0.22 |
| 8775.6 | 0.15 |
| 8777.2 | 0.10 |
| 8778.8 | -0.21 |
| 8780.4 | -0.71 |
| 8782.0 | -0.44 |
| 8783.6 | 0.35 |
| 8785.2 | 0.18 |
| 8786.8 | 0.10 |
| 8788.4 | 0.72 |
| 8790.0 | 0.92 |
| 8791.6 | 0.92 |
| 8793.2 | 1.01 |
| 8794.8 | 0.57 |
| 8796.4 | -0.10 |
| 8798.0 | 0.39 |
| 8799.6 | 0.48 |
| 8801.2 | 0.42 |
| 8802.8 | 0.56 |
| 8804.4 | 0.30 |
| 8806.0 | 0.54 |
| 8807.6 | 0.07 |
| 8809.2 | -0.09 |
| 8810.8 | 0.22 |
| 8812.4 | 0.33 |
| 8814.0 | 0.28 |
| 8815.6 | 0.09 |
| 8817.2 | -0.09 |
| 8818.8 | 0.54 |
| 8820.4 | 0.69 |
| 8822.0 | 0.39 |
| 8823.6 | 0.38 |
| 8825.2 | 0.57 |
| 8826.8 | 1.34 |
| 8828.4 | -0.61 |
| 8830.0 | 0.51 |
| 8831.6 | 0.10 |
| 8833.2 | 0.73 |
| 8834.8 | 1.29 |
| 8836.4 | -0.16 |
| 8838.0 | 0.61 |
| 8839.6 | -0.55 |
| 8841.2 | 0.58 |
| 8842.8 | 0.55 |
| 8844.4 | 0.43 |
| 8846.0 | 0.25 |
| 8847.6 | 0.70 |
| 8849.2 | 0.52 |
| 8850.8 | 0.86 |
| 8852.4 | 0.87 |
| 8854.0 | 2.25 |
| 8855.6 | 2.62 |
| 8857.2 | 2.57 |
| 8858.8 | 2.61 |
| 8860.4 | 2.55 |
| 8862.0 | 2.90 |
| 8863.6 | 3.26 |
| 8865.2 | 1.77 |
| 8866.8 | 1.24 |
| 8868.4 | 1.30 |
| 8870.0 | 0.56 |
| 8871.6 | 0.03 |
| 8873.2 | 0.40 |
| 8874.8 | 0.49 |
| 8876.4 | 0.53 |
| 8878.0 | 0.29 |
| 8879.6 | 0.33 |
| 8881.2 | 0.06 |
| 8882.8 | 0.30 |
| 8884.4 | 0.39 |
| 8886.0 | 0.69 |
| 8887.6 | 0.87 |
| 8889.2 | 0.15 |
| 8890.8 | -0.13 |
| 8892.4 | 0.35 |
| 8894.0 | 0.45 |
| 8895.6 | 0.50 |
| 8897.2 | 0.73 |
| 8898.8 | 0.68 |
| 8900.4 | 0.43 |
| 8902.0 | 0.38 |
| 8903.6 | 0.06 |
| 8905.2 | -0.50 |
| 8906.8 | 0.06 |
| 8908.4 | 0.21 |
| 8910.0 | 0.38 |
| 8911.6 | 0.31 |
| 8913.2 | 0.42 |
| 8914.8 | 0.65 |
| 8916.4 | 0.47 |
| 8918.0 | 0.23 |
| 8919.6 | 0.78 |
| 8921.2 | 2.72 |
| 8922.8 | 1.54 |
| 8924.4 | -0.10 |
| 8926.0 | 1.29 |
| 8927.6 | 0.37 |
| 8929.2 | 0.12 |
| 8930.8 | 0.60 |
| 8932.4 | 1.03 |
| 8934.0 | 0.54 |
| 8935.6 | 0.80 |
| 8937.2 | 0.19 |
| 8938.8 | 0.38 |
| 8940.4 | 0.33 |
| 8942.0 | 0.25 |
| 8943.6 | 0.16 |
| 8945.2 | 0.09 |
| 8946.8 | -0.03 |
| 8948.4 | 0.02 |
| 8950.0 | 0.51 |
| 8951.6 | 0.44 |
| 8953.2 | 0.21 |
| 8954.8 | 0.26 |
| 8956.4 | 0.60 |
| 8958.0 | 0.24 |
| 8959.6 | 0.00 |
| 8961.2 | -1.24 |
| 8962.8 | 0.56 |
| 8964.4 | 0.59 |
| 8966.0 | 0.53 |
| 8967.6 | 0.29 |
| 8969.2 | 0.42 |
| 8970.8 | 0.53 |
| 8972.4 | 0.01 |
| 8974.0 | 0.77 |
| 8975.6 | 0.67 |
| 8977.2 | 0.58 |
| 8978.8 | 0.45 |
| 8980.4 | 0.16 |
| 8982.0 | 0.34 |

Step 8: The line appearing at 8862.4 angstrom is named [O II]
